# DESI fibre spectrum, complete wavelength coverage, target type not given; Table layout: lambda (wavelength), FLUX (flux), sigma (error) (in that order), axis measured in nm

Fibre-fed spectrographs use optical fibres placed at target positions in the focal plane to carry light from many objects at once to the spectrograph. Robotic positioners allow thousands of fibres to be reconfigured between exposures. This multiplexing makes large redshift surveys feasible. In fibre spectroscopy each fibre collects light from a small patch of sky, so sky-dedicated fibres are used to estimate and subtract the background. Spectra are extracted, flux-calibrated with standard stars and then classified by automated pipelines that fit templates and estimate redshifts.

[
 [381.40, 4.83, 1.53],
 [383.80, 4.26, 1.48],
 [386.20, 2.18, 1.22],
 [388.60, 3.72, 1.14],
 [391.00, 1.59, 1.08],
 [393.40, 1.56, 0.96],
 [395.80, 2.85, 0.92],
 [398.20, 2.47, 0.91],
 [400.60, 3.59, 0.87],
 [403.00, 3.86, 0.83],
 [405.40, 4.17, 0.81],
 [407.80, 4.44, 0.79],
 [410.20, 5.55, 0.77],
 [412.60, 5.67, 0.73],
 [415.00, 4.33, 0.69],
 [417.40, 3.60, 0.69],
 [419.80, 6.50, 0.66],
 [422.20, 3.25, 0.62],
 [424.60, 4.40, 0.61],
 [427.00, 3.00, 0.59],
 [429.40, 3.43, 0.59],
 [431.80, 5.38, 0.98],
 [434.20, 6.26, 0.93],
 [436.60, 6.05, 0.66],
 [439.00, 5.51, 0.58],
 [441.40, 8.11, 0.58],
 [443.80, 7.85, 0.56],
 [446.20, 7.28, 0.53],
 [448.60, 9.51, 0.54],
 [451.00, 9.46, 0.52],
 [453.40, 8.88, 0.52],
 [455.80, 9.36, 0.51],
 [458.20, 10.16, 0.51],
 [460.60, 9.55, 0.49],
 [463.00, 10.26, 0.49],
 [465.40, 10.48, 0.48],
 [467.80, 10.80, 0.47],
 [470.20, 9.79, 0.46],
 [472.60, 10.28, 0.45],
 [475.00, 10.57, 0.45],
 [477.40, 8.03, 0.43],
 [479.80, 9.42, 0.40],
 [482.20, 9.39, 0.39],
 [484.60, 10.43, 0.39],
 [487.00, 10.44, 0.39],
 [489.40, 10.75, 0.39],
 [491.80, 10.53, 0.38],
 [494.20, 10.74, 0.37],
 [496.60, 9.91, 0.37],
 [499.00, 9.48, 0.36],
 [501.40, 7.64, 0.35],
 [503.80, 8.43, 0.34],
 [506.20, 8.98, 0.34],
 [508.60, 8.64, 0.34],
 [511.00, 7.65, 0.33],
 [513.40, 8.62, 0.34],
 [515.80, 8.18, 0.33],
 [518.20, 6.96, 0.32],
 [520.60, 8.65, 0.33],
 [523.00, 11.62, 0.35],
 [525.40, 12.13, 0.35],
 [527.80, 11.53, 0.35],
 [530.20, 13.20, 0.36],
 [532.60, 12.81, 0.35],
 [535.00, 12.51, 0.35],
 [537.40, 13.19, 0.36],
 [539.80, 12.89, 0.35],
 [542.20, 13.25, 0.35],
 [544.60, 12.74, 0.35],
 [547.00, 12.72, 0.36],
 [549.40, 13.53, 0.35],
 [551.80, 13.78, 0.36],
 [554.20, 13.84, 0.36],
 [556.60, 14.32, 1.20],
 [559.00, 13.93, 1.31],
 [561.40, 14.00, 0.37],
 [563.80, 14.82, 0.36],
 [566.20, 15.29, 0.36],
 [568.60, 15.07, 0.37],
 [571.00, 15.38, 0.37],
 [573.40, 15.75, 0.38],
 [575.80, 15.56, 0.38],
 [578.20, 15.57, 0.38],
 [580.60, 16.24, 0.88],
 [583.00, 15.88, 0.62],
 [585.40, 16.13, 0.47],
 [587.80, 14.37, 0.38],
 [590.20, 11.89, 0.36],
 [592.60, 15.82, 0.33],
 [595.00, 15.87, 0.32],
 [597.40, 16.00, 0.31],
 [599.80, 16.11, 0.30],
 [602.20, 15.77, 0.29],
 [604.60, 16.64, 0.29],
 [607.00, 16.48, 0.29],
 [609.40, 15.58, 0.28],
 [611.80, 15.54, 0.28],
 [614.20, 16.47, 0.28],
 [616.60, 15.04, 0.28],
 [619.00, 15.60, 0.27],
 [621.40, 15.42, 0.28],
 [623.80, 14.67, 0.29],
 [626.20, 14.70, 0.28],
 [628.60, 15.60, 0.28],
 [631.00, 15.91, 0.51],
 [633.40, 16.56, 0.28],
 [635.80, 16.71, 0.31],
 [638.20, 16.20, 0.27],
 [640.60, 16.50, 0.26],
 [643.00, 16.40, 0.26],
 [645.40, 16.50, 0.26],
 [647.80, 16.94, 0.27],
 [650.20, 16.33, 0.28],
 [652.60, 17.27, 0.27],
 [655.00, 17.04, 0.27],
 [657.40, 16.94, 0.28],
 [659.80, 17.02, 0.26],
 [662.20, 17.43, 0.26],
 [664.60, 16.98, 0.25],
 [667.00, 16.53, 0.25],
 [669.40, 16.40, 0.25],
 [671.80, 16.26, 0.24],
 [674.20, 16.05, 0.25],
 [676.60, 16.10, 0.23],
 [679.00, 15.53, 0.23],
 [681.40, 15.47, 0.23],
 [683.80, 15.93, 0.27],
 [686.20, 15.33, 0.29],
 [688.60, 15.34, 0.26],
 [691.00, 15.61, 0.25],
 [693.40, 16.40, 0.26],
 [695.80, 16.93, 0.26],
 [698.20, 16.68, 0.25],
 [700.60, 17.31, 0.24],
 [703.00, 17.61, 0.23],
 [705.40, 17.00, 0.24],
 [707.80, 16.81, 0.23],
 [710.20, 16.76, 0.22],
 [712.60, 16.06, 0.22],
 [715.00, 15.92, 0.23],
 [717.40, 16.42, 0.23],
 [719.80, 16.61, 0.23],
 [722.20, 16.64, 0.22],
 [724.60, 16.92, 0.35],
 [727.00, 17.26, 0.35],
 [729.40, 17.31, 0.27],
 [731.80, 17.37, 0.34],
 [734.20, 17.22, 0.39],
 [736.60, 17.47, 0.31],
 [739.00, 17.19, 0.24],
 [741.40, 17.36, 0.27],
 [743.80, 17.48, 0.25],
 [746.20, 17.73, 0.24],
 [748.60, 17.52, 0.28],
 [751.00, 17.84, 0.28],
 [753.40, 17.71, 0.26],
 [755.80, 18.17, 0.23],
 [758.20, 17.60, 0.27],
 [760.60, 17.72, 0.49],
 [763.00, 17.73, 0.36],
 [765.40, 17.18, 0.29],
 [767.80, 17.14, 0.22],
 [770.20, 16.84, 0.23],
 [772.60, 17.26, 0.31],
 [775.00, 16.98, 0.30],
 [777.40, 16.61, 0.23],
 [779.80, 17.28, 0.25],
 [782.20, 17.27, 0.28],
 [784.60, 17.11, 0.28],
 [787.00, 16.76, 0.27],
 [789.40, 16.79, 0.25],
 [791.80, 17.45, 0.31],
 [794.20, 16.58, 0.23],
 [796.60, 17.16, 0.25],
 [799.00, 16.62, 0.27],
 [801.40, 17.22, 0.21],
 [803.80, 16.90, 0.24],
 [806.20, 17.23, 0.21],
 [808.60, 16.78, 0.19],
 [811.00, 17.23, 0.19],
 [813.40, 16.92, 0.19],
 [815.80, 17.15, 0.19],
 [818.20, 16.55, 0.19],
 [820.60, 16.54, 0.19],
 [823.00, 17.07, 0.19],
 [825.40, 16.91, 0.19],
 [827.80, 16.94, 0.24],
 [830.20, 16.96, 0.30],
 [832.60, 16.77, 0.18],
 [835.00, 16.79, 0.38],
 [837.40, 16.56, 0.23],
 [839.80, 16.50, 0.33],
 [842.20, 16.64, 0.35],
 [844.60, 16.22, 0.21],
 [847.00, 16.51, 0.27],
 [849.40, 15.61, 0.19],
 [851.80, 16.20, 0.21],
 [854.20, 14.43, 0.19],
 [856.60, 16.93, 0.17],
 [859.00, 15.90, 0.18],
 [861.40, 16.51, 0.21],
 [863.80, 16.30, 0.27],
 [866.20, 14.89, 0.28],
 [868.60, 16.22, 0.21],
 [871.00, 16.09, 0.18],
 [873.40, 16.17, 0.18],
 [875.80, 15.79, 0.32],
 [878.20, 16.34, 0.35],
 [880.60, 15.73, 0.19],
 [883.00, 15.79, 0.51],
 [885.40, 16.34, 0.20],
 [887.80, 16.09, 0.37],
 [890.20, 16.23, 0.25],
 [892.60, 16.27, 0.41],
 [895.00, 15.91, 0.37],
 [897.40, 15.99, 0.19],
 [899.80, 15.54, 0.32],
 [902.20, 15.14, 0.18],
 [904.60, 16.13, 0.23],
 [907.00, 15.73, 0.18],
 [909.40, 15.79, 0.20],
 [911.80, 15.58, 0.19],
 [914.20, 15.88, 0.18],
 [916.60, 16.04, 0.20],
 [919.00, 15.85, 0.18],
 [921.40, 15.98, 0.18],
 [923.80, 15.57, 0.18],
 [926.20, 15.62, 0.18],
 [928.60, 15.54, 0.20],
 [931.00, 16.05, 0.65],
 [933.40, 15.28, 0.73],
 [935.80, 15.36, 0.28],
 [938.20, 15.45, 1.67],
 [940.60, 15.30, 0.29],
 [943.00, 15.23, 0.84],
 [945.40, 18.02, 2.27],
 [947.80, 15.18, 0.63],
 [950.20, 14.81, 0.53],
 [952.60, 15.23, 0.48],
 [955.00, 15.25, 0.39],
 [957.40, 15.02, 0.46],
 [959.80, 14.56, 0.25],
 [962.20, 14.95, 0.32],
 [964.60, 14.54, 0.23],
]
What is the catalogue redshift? 0.00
